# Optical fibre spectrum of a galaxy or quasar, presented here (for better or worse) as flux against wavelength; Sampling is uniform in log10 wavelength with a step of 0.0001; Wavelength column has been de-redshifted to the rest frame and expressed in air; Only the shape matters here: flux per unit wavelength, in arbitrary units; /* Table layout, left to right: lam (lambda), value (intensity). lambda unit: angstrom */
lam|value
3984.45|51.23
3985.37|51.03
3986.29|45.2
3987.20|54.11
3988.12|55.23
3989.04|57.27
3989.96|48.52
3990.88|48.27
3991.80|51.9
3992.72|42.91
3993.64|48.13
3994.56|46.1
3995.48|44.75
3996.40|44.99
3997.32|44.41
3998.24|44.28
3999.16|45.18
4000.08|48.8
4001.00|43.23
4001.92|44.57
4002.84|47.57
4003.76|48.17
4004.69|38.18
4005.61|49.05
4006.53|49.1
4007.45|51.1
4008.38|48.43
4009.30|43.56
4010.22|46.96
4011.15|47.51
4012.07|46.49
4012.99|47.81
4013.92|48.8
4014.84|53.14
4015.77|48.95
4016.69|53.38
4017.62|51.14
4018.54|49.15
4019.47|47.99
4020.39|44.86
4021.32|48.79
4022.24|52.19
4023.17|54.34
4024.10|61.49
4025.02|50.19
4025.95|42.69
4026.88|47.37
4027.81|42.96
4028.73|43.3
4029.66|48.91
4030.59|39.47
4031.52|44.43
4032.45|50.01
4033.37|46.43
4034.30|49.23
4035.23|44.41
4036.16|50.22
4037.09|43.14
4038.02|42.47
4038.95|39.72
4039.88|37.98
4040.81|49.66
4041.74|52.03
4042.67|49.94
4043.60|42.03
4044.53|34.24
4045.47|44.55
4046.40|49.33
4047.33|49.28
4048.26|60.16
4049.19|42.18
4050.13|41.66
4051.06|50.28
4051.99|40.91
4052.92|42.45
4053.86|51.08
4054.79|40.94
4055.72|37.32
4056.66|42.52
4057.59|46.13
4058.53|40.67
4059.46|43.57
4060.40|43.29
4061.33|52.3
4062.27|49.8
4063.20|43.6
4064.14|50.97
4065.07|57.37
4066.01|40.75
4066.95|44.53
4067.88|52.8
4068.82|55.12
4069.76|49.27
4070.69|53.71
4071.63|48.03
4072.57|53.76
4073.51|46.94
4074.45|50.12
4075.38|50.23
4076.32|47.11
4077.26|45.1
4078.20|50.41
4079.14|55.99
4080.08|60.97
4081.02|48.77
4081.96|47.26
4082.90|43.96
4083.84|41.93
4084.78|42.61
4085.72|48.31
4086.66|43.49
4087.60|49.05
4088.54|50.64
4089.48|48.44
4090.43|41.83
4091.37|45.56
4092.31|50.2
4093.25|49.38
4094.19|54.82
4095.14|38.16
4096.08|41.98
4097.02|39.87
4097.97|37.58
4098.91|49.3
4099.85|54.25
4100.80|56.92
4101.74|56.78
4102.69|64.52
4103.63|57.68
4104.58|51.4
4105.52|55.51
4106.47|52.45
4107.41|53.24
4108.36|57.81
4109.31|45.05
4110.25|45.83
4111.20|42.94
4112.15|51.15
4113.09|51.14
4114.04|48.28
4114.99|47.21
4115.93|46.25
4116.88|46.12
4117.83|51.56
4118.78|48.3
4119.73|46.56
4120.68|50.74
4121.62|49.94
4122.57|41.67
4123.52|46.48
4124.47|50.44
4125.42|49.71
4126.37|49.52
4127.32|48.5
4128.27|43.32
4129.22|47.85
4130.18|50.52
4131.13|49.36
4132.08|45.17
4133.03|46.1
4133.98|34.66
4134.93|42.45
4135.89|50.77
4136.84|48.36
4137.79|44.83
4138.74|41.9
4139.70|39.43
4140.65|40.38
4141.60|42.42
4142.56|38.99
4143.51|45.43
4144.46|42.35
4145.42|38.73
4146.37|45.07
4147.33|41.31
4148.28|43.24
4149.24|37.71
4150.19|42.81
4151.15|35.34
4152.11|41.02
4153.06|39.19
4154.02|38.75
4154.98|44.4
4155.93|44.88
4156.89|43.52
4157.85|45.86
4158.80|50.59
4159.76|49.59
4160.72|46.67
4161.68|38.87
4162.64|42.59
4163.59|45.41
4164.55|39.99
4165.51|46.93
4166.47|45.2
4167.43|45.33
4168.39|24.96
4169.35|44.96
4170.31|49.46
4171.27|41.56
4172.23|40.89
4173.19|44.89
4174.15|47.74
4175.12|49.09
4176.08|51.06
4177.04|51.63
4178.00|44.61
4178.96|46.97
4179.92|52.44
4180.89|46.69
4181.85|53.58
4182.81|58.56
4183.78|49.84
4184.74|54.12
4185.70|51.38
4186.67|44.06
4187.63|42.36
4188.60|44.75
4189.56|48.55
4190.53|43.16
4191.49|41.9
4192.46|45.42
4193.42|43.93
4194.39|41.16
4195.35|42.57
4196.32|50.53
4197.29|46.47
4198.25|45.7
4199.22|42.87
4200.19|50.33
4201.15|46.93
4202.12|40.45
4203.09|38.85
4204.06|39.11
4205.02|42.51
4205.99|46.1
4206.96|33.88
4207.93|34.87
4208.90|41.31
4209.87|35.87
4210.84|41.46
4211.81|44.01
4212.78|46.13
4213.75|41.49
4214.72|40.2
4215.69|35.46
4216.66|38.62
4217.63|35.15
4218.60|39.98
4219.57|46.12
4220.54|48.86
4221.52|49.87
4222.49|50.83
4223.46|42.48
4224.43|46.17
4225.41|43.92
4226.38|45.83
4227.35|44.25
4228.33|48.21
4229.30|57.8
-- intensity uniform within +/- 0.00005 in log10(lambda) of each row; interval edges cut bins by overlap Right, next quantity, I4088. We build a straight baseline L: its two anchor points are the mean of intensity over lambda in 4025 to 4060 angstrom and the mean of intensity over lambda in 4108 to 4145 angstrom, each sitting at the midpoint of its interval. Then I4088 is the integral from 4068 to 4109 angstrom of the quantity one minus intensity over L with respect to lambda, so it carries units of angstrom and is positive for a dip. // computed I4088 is -3.6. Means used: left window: 45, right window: 46.3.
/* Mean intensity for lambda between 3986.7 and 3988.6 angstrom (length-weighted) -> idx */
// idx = 54.6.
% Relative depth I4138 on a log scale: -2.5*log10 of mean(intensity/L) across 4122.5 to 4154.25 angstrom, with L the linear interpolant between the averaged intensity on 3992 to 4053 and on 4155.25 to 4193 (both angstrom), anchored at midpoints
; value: 0.06 mag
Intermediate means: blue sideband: 46.8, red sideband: 46.2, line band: 43.7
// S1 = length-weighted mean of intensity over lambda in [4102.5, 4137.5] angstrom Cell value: 48.7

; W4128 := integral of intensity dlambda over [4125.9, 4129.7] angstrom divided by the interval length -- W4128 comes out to 47.3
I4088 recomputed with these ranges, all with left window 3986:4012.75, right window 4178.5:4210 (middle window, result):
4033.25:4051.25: 0.4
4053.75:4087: -0.9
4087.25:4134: -2.7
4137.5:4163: 1.8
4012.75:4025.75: -1.0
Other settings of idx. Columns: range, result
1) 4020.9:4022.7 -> 50.7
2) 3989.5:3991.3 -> 48.3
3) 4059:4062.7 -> 47.2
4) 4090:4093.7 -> 46.9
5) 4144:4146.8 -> 42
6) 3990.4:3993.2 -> 47.6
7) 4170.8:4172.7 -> 41.2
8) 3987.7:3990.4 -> 53.6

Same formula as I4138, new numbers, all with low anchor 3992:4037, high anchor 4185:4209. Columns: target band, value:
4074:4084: -0.08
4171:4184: -0.11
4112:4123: -0.07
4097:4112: -0.14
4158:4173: 0.02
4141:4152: 0.09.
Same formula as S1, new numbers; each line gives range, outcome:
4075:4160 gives 46.8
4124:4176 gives 43.9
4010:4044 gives 47.6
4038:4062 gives 45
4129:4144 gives 44.2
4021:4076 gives 47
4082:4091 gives 45.7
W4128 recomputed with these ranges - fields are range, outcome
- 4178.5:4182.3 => 49.9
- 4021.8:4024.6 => 55.9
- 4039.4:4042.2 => 46.5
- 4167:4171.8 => 41.2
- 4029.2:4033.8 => 45.9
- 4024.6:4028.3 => 45.7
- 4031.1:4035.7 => 47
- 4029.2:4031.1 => 44.1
